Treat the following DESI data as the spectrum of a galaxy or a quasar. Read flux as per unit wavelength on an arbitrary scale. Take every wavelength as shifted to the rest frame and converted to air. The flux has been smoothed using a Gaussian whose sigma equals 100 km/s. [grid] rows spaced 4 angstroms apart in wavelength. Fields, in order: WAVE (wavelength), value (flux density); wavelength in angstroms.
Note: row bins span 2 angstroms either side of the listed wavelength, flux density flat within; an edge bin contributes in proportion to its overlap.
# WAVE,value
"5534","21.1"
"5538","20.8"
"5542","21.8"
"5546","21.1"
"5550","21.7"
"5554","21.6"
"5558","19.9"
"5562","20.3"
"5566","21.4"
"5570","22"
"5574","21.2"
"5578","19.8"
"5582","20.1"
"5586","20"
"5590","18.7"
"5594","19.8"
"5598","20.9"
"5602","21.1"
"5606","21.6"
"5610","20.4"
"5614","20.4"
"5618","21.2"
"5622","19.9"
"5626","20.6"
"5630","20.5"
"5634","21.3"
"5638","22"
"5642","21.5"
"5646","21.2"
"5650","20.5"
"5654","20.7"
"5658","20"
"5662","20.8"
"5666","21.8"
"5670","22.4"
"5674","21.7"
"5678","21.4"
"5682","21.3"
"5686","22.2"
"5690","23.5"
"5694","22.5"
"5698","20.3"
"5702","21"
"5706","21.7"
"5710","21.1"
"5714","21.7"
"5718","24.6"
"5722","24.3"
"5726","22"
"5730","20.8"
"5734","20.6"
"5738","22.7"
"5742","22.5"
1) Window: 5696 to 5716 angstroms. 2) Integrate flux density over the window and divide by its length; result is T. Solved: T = 21.2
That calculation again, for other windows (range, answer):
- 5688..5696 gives 23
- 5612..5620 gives 20.8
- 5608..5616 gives 20.4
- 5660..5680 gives 21.6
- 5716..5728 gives 23.6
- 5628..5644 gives 21.3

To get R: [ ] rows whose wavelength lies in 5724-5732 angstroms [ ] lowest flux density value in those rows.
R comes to 20.8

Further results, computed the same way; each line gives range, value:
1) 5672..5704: 20.3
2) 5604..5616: 20.4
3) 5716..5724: 24.3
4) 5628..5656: 20.5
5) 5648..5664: 20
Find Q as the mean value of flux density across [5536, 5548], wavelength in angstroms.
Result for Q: 21.2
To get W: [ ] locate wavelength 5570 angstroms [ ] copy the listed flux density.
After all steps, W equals 22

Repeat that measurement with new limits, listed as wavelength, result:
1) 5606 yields 21.6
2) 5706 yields 21.7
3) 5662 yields 20.8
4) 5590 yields 18.7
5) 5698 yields 20.3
